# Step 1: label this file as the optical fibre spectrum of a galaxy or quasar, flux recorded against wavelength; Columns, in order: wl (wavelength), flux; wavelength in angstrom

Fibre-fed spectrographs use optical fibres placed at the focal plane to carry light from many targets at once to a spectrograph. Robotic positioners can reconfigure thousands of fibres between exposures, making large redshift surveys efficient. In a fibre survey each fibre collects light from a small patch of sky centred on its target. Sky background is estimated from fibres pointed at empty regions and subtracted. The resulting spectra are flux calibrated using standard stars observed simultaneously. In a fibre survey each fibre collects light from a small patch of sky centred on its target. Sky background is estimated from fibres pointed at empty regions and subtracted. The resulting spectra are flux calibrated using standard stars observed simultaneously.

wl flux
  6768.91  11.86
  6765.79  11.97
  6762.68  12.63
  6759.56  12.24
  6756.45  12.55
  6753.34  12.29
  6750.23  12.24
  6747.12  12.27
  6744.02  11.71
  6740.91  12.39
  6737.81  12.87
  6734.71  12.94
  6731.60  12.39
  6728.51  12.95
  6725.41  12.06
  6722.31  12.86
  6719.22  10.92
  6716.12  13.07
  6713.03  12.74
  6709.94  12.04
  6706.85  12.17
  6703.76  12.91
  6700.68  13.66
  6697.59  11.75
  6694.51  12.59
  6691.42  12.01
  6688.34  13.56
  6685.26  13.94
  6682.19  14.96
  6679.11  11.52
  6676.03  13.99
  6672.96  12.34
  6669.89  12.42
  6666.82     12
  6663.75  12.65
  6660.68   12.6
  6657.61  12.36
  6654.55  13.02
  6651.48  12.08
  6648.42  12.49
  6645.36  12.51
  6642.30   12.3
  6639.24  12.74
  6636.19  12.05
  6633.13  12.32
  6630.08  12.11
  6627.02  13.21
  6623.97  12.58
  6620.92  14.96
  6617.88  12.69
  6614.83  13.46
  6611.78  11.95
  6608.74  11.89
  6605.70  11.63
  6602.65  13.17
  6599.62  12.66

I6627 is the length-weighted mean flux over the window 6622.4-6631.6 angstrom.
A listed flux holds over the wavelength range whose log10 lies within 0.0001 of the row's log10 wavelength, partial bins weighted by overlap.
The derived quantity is 12.6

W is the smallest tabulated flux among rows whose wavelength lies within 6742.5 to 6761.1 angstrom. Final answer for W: 11.71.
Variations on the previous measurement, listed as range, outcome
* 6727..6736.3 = 12.39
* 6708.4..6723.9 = 10.92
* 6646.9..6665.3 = 12.08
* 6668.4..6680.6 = 11.52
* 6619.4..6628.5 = 12.58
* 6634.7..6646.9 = 12.05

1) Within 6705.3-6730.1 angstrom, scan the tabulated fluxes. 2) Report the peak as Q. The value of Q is 13.07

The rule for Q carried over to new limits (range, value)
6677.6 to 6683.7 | 14.96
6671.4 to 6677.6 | 13.99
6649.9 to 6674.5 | 13.02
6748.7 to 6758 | 12.55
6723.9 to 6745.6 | 12.95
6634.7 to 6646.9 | 12.74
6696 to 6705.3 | 13.66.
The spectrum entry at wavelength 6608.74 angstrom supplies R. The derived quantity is 11.89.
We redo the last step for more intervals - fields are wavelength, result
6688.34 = 13.56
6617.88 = 12.69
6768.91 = 11.86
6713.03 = 12.74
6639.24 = 12.74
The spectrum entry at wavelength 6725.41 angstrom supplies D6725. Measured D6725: 12.06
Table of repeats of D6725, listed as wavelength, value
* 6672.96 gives 12.34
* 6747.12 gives 12.27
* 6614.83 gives 13.46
